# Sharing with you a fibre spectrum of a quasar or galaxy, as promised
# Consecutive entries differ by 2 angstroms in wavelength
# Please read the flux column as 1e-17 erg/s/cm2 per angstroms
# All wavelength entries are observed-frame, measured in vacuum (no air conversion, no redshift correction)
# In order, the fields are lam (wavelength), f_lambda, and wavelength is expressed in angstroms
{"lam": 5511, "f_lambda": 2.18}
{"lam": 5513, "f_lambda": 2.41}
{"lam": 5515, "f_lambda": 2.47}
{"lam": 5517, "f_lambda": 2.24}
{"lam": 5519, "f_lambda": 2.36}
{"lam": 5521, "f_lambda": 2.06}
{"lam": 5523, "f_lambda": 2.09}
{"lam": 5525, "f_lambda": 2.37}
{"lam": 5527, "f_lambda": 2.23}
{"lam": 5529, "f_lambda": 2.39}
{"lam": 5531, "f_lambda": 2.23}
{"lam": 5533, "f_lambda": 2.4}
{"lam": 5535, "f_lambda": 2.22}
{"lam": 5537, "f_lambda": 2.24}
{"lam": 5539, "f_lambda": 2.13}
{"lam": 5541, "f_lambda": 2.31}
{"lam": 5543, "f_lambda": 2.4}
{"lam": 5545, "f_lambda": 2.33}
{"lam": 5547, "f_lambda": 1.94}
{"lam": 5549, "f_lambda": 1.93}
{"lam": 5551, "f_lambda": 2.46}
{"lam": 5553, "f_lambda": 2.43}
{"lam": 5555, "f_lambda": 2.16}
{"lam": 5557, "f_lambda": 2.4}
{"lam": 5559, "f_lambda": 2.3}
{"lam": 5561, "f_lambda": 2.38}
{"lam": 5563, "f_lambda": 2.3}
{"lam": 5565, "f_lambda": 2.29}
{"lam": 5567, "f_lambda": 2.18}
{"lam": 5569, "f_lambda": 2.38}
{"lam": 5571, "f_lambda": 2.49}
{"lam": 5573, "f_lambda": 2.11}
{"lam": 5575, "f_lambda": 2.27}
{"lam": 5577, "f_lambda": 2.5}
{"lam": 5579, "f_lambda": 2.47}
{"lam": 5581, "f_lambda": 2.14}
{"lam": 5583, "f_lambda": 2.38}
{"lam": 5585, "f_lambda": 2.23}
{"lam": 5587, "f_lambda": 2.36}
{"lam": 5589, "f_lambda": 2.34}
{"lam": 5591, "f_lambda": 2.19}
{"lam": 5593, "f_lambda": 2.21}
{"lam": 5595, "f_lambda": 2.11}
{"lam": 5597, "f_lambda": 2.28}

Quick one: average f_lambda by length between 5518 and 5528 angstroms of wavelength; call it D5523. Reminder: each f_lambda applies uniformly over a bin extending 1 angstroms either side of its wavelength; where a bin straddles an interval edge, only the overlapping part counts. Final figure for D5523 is 2.22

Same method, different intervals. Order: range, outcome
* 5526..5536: 2.29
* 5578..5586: 2.3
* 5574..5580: 2.41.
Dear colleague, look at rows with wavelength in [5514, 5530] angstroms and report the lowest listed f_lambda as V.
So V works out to 2.06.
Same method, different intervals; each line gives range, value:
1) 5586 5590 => 2.34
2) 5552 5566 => 2.16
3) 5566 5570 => 2.18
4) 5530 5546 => 2.13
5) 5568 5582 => 2.11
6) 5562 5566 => 2.29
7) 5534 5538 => 2.22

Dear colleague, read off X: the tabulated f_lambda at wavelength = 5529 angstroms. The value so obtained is 2.39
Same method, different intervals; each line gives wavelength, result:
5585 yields 2.23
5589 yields 2.34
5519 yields 2.36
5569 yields 2.38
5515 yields 2.47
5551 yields 2.46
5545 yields 2.33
